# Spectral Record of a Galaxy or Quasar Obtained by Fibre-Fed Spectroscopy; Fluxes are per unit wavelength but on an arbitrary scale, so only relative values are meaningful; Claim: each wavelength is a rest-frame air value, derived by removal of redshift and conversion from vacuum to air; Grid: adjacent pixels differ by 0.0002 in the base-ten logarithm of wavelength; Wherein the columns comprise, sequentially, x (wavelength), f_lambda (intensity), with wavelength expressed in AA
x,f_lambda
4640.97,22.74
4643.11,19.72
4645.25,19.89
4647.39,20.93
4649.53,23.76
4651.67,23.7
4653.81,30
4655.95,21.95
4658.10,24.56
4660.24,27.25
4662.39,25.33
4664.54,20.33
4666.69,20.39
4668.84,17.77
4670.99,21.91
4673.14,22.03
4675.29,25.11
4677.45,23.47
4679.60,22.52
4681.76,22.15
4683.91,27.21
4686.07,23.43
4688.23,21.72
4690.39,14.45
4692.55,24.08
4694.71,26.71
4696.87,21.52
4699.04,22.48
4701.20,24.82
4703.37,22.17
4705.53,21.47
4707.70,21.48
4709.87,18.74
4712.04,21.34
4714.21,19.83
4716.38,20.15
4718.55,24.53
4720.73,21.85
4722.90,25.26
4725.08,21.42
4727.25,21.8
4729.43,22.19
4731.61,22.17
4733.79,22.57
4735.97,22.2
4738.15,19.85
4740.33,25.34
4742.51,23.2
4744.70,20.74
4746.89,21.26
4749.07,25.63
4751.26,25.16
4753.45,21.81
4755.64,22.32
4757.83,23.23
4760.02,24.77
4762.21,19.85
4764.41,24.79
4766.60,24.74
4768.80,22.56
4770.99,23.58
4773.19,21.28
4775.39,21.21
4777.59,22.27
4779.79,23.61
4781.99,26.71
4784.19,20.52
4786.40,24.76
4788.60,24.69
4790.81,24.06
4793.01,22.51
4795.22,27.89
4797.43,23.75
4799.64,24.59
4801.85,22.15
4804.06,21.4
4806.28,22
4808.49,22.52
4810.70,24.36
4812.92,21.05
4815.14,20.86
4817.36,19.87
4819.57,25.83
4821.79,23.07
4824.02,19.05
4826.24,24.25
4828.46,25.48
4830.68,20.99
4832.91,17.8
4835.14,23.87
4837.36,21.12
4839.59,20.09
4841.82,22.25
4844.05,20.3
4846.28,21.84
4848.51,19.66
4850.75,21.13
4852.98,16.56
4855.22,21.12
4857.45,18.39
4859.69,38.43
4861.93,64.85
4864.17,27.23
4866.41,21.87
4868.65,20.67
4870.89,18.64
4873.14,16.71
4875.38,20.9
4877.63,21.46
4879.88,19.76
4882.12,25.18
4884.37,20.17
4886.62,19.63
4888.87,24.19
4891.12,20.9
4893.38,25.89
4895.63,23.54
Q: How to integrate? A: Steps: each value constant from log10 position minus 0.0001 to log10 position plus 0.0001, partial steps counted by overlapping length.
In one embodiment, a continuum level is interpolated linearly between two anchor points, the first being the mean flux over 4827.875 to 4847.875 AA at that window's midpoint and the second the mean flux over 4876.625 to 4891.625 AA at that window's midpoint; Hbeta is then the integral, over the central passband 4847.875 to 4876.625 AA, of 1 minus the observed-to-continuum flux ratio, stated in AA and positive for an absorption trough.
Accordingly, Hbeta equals -4.9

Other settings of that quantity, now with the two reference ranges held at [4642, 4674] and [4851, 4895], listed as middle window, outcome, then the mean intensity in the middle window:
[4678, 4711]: 0.8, 22.3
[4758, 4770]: 0.1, 23.3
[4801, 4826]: 1.8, 22.1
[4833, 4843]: 1.1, 21.4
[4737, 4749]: 0.5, 22.4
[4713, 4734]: 0.9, 22.2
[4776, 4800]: -0.4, 24.1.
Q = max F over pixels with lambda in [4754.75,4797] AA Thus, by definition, 27.89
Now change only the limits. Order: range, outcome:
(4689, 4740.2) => 26.71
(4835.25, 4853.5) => 22.25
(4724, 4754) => 25.63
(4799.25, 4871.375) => 64.85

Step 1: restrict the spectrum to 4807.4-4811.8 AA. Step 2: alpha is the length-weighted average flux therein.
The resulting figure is 23.5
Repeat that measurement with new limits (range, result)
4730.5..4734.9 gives 22.4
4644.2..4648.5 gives 20.4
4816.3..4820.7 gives 22.9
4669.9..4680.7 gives 23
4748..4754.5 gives 24.2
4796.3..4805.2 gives 23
